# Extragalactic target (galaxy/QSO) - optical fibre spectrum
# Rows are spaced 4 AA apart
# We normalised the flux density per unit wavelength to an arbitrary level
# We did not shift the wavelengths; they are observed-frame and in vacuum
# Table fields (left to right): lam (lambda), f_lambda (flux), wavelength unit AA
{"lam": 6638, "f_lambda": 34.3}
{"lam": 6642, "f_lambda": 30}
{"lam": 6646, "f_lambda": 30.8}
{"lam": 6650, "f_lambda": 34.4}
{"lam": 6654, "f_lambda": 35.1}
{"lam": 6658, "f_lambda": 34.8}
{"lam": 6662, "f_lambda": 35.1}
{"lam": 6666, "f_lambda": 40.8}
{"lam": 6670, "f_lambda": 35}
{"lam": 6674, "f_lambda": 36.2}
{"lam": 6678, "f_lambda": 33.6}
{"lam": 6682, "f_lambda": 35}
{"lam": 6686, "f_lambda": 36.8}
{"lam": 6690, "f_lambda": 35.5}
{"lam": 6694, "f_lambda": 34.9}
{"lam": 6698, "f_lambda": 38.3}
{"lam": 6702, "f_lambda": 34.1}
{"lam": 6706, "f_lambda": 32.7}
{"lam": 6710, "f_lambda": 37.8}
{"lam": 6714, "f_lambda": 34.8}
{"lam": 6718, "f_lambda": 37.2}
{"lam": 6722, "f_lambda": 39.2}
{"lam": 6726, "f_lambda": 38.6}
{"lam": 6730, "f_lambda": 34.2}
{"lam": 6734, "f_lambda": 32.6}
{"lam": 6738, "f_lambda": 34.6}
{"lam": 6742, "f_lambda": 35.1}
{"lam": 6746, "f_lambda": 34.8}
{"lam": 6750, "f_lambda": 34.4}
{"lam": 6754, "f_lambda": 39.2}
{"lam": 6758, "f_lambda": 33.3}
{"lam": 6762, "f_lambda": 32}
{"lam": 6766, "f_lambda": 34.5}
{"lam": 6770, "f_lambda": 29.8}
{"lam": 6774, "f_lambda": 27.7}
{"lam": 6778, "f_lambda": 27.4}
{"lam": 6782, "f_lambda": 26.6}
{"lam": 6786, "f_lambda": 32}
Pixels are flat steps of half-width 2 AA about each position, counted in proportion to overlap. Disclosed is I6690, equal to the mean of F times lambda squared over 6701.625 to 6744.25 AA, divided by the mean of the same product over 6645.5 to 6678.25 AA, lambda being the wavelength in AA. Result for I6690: 1.02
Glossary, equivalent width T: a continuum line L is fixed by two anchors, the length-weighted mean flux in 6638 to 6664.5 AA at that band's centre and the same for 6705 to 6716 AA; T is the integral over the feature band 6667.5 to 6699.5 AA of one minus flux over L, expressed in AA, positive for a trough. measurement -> -1.09 AA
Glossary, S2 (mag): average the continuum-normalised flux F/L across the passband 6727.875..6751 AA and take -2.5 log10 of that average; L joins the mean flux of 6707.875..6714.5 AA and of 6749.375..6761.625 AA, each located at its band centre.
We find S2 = 0.04 mag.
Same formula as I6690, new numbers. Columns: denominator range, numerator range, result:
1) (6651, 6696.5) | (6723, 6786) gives 0.95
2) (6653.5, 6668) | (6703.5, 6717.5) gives 0.98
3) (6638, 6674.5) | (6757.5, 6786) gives 0.90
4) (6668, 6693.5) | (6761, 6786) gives 0.87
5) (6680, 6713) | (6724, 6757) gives 1.01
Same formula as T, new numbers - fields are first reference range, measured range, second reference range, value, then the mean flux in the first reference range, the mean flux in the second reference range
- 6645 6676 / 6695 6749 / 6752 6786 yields -4.15 AA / 35.4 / 31.4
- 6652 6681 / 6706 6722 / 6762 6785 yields -1.66 AA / 35.8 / 29.6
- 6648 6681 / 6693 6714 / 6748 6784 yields -0.88 AA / 35.6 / 31.7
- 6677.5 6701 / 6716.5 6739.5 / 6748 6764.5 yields -0.60 AA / 35.7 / 34.7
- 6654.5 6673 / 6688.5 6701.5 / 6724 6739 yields -0.11 AA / 36.3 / 35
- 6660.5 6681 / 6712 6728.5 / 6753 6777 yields -1.59 AA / 36.1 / 32.3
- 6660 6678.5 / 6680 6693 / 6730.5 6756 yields 0.12 AA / 36.3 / 35.1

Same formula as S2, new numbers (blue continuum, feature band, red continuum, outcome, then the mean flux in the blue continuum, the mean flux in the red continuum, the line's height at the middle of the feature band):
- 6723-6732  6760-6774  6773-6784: -0.08 mag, 36.7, 27.2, 29.3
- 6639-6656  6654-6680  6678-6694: -0.06 mag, 32.7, 35.4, 34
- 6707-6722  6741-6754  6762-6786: -0.08 mag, 36.7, 29.7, 32.8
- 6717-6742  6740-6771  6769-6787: -0.08 mag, 35.9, 28.5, 31.9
